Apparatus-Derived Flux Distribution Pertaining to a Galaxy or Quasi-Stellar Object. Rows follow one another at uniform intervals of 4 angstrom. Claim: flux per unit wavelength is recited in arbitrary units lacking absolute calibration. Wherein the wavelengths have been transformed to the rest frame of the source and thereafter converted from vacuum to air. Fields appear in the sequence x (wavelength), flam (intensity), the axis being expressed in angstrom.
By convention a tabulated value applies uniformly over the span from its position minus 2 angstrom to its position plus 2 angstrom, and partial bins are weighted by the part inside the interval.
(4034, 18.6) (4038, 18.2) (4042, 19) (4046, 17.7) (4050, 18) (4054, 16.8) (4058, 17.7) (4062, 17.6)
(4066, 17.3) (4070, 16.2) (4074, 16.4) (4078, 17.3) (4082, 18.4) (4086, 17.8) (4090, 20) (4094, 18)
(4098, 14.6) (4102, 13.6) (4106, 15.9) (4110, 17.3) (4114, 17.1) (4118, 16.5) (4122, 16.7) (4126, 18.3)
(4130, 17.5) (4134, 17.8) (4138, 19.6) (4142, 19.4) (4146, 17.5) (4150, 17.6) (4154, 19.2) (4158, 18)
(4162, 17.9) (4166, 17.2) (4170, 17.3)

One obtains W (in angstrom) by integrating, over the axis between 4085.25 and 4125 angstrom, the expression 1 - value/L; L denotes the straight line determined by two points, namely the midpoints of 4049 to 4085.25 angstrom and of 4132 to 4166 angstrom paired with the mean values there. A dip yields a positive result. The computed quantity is 2.2 angstrom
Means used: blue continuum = 17.3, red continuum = 18.3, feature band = 16.8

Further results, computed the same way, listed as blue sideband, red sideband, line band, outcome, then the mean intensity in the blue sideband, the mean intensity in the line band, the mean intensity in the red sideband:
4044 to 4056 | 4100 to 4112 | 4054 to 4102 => -1.9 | 17.5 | 17.2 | 15.6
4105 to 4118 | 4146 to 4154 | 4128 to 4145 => -0.9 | 16.8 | 18.5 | 18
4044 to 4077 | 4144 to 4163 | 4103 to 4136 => 1.3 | 17.2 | 17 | 18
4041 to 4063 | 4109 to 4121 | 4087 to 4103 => 0.4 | 17.8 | 16.8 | 16.9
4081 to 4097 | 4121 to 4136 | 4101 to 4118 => 1.7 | 18.3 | 16.2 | 17.6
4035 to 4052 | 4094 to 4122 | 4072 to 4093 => -1.3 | 18.2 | 18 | 16.1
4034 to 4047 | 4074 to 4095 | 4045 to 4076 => 1.8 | 18.4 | 17.2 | 18.1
